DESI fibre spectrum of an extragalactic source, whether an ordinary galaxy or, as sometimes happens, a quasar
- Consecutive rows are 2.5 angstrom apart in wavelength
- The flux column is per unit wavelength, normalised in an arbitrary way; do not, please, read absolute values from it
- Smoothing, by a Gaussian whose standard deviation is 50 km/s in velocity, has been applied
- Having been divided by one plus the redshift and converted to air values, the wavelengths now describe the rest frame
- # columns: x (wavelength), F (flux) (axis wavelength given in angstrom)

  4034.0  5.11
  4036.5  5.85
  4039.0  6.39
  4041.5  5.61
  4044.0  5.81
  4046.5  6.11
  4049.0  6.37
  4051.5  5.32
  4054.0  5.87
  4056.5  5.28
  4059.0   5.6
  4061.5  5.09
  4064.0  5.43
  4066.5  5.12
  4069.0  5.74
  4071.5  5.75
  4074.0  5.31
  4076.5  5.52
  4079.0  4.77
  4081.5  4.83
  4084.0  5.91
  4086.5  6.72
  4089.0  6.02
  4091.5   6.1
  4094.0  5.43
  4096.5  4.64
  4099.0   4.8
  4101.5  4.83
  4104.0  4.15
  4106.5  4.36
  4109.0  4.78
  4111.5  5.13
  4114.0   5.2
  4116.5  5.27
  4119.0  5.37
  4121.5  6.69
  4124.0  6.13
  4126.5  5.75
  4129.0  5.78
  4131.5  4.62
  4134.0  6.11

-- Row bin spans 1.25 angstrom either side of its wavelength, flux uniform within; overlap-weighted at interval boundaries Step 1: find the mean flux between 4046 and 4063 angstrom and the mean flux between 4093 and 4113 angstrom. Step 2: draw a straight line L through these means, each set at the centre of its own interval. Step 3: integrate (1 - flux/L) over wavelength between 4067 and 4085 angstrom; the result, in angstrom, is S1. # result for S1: -0.5 angstrom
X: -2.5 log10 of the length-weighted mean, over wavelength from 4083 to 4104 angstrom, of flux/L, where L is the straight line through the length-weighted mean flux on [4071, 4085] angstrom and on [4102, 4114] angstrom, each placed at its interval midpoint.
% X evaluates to -0.097 mag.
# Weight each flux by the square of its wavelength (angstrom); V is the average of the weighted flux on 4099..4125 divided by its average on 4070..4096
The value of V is 0.93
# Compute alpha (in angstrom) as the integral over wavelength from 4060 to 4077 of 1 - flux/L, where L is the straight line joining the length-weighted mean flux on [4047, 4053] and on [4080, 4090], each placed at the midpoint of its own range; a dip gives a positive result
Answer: 1.27 angstrom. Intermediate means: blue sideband 5.88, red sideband 5.84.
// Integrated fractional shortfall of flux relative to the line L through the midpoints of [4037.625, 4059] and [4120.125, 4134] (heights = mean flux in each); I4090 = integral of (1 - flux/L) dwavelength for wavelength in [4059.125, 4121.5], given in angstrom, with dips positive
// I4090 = 5.66 angstrom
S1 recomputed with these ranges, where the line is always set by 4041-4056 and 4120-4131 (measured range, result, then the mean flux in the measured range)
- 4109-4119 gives 1.3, 5.17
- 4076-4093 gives 0.6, 5.7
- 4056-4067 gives 1.0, 5.32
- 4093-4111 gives 3.7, 4.72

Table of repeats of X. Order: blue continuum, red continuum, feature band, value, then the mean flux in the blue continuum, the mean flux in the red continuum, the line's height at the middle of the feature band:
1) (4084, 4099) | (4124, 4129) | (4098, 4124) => 0.136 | 5.71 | 5.85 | 5.79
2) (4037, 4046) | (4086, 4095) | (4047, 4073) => 0.076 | 5.94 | 6.03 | 5.98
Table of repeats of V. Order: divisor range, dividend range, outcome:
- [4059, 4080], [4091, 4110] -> 0.92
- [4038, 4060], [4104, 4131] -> 0.95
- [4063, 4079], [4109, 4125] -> 1.05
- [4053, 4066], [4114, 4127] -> 1.10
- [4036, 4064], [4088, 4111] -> 0.89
